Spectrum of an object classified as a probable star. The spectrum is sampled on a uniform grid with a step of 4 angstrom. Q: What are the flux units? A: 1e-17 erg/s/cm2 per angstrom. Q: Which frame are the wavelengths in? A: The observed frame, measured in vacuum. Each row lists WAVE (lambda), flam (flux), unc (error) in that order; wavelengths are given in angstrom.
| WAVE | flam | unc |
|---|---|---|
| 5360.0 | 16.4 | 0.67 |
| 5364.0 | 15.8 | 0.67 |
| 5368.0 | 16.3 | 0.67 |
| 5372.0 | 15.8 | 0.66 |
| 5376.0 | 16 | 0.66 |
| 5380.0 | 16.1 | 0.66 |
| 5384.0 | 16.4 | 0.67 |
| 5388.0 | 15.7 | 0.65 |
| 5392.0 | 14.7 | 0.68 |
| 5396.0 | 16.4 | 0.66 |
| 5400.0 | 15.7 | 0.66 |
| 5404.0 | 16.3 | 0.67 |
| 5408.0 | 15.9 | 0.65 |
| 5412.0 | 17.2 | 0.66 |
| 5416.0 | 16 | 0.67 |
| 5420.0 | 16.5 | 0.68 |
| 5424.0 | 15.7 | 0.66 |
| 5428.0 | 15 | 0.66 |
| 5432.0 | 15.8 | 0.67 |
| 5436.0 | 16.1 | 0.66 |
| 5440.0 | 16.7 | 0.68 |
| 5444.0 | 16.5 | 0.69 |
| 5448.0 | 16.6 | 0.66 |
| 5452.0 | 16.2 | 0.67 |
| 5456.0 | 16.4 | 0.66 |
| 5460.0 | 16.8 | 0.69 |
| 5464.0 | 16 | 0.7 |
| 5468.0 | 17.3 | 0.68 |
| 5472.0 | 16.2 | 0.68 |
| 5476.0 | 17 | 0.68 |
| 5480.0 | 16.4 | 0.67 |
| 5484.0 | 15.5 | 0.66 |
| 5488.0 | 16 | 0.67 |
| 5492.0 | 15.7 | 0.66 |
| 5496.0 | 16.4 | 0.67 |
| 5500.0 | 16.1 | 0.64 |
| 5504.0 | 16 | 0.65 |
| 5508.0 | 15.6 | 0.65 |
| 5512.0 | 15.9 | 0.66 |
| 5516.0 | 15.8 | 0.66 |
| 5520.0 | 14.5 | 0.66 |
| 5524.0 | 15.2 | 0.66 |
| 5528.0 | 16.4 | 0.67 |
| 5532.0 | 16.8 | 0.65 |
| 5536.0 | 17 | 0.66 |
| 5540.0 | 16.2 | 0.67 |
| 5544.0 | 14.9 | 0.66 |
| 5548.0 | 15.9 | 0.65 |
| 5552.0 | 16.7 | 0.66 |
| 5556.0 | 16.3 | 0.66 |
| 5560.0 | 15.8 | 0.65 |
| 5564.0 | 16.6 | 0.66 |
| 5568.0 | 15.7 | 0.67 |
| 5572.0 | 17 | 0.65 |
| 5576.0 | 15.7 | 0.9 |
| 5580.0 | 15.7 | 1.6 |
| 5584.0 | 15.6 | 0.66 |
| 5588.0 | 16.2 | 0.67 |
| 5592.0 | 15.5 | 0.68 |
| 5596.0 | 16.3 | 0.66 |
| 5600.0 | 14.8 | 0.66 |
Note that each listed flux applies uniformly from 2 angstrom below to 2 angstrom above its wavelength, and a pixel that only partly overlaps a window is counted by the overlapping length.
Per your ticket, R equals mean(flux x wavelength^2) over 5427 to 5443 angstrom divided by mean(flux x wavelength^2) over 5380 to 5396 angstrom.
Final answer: 1.0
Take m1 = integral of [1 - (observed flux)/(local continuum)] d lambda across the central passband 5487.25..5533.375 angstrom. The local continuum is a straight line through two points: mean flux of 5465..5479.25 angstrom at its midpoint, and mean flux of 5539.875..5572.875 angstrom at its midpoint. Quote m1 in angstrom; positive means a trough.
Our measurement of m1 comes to 1.7 angstrom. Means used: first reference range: 16.7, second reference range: 16.1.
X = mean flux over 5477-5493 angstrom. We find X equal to 16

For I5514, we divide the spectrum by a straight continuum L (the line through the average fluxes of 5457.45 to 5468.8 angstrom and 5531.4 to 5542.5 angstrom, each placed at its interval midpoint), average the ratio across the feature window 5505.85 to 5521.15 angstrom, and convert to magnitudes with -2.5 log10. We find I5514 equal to 0.07 mag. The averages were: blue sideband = 16.6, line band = 15.5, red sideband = 16.6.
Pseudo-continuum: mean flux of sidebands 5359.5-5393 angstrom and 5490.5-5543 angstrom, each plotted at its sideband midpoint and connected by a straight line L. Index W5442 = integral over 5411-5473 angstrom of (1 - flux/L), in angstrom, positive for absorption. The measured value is -1.4 angstrom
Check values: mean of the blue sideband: 15.9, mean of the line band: 16.3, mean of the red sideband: 16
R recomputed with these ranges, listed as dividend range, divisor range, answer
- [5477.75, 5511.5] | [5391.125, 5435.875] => 1.03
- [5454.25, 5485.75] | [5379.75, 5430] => 1.06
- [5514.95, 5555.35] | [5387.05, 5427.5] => 1.05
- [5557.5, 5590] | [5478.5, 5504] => 1.03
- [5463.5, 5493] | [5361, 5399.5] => 1.06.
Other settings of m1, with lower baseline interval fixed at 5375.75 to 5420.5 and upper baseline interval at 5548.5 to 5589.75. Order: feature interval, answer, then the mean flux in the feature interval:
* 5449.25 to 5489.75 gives -0.8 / 16.4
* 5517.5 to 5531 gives 0.5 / 15.5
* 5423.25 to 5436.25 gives 0.4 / 15.6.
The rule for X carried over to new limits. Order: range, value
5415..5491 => 16.2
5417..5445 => 16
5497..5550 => 15.9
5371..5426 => 16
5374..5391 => 16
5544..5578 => 16.1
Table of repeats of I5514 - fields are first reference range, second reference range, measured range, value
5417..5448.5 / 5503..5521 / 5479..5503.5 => -0.02 mag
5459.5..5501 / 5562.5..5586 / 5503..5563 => 0.01 mag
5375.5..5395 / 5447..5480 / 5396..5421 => -0.02 mag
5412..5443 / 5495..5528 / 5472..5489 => -0.03 mag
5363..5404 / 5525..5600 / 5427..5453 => -0.01 mag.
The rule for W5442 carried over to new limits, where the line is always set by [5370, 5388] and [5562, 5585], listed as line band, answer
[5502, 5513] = 0.16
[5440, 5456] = -0.42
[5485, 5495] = 0.11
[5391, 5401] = 0.22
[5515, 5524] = 0.54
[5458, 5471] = -0.50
